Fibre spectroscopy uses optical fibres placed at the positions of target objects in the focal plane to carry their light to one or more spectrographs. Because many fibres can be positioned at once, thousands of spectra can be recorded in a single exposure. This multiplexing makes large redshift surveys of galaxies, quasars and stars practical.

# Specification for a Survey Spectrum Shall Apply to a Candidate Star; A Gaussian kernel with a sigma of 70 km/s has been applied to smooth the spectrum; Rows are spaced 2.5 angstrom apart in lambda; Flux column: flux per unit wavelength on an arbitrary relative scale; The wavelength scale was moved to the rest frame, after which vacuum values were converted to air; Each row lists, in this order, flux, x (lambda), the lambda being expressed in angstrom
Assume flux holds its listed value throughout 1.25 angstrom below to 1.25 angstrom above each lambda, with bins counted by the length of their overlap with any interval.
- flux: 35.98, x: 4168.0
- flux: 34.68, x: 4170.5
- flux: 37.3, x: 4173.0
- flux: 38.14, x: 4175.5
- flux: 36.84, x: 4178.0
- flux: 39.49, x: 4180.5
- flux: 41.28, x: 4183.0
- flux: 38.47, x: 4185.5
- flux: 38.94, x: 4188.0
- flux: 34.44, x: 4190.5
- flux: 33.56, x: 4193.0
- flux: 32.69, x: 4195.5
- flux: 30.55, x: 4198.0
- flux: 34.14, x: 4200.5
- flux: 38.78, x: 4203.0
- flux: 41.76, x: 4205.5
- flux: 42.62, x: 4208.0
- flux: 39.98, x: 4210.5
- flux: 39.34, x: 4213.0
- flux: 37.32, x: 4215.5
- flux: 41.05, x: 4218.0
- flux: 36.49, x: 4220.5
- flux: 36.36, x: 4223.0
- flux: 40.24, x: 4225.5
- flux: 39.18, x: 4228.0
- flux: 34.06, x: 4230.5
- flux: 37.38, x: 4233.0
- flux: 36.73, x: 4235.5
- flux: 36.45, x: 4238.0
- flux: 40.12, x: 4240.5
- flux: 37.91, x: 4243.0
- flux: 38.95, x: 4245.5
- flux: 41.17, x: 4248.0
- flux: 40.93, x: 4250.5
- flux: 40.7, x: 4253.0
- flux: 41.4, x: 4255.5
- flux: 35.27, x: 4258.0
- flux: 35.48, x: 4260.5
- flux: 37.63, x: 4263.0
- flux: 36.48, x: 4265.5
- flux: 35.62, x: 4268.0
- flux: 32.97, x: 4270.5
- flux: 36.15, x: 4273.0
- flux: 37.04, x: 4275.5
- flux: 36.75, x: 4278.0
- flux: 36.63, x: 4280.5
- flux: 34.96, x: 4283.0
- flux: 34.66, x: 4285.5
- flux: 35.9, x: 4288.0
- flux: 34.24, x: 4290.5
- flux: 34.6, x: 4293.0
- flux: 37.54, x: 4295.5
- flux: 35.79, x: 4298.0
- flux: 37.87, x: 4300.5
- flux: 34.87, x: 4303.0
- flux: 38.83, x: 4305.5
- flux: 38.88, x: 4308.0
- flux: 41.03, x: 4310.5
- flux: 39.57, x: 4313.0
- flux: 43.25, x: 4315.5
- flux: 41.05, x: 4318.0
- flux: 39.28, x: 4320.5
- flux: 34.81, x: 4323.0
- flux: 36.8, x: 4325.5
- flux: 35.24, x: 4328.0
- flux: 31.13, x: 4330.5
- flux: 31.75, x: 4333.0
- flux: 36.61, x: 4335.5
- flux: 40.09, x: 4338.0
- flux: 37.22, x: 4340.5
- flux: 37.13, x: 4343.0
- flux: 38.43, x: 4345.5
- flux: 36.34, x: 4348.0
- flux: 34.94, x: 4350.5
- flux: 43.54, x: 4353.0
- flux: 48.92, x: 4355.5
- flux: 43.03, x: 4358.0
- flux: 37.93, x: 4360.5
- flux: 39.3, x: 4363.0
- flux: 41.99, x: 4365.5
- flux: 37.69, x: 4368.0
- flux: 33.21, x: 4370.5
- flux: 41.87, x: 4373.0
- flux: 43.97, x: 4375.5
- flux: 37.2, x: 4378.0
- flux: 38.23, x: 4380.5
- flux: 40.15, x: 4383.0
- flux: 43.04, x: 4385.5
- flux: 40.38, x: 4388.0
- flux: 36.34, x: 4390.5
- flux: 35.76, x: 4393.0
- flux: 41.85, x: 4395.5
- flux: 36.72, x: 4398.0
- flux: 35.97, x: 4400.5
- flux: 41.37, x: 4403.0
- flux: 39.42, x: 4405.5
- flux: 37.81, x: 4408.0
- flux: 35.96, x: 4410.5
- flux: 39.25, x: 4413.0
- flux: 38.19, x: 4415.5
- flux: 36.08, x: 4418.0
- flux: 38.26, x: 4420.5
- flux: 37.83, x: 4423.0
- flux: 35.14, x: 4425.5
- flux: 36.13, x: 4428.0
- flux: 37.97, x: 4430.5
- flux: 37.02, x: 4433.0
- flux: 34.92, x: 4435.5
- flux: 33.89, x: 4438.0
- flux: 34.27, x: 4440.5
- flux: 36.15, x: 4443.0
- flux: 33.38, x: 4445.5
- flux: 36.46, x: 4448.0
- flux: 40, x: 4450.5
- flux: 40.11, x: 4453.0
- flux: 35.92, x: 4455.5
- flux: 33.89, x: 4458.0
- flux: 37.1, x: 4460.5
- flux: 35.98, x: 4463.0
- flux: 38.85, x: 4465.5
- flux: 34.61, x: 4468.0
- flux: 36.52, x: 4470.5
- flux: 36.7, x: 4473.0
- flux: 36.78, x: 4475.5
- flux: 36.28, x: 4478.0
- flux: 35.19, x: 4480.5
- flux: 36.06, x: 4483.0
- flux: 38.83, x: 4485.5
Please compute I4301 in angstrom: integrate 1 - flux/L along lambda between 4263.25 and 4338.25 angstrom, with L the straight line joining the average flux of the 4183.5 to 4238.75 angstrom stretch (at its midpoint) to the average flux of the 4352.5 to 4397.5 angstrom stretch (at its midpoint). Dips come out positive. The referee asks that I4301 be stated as 4.30 angstrom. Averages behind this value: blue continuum 37.4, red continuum 40.1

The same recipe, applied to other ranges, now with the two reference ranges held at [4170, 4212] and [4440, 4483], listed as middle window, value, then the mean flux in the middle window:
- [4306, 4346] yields -0.9 angstrom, 37.6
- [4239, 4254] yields -1.1 angstrom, 39.9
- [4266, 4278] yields 0.5 angstrom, 35.6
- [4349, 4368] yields -2.2 angstrom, 41.1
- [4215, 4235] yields -0.3 angstrom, 37.7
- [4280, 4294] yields 0.7 angstrom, 35.1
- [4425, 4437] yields 0.1 angstrom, 36.3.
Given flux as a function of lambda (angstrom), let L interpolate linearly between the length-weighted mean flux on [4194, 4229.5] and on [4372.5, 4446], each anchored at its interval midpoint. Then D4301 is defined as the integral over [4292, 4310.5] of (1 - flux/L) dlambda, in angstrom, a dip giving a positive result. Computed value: 0.3 angstrom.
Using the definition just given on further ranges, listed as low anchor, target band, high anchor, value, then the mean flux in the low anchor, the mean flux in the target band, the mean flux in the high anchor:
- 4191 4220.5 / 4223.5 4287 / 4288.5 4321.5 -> 0.6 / 37.3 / 37.4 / 38.2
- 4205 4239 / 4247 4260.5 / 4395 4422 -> -0.4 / 38.4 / 39.5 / 38.2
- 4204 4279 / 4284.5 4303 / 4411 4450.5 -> 0.9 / 38.1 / 35.8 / 36.4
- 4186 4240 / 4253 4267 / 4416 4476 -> -0.2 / 37.3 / 37.5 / 36.4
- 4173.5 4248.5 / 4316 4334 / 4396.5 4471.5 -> 0.6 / 37.8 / 36.1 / 36.9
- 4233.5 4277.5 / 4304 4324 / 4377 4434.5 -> -0.9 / 37.7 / 39.6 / 38.1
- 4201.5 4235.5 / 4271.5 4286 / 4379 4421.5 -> 1.0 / 38.7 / 36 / 38.5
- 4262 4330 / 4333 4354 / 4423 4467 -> -0.5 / 36.9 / 37.6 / 36.3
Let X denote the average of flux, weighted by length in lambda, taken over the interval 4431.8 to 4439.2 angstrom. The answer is 35.3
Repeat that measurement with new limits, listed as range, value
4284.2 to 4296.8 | 35.4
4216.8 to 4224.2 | 38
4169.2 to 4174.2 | 36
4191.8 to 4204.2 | 33.9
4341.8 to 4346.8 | 37.8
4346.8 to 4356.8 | 41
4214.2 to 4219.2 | 39.2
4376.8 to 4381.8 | 37.7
